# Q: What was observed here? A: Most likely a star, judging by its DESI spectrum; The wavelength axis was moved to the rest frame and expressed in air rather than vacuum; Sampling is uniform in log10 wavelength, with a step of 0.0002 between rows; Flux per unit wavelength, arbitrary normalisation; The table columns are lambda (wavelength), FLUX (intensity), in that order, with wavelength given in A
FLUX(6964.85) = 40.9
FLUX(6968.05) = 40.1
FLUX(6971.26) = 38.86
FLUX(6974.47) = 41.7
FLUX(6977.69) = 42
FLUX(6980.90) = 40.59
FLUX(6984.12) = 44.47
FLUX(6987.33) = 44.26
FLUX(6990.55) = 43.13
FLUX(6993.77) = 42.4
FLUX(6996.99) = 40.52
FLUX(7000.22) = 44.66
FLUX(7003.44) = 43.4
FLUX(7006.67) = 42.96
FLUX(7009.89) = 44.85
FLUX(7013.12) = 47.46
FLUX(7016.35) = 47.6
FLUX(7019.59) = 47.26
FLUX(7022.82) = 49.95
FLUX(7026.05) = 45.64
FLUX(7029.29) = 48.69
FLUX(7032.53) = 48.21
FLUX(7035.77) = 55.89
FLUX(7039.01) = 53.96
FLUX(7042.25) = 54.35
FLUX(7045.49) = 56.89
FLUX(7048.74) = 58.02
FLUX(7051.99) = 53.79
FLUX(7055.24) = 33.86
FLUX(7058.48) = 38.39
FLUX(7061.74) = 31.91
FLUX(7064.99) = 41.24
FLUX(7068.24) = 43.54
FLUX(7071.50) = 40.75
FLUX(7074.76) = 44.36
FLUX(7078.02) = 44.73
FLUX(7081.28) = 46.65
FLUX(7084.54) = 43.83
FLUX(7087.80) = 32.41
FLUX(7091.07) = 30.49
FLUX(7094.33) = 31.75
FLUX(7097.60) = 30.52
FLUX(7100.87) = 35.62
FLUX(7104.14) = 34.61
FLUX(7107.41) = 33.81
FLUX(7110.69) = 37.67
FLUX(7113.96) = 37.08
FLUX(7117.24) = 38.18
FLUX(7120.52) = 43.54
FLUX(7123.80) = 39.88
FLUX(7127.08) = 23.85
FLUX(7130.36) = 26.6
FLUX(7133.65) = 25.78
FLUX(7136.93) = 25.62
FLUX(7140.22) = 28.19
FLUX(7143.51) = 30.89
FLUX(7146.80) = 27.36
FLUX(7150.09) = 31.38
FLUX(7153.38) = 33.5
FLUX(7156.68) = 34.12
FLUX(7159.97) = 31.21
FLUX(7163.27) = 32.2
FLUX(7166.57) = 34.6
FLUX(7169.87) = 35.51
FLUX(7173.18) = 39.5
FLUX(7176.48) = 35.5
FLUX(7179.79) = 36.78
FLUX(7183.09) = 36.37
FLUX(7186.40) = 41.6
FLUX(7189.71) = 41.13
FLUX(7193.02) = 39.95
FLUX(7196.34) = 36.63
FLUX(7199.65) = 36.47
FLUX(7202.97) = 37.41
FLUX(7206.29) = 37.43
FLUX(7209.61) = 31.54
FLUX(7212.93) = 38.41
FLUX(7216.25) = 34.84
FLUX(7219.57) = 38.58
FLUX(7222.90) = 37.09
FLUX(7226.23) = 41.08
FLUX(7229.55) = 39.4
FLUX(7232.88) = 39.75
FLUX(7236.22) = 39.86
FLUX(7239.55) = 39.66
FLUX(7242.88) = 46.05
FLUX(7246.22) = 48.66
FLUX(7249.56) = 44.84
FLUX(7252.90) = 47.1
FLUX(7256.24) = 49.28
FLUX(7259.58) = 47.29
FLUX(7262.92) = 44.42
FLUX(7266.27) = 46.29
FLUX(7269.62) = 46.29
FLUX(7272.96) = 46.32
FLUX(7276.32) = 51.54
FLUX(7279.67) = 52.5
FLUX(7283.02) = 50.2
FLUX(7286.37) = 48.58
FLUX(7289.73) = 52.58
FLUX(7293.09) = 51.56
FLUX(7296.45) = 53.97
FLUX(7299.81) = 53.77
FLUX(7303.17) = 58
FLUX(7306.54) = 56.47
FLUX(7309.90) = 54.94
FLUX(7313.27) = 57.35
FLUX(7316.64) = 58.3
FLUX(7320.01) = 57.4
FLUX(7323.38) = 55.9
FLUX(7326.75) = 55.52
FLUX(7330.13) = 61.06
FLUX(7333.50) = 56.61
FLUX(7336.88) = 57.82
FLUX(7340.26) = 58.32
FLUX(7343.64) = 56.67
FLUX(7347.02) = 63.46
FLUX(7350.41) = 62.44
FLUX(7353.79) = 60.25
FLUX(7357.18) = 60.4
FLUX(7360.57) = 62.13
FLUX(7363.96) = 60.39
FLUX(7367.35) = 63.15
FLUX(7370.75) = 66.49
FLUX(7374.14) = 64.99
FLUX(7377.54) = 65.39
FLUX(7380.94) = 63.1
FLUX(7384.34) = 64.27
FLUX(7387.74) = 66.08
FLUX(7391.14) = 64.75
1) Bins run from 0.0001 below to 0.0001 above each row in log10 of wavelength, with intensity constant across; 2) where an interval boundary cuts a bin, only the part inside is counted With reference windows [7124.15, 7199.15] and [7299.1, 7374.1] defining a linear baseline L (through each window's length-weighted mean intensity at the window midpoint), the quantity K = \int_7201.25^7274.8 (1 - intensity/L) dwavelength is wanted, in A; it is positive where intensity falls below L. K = 4.5 A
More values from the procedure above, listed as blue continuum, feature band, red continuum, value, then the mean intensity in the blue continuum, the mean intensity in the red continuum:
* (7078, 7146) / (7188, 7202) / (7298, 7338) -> 1.5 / 34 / 56.9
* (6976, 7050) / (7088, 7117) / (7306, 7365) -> 9.4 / 47.2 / 58.7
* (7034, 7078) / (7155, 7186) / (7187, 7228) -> 3.5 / 46.6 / 37.7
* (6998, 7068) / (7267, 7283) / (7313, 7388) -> 2.3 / 47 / 60.7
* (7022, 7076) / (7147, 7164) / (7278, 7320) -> 6.1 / 47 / 54.2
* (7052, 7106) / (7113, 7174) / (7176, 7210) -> 8.8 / 38.3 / 37.6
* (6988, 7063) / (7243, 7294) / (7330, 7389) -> 8.3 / 46.7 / 61.8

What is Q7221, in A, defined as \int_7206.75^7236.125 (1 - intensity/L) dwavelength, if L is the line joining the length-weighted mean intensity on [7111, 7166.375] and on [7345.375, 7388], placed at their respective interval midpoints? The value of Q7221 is 3.8 A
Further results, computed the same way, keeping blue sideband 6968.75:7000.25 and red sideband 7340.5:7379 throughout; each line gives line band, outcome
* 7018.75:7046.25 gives -4.0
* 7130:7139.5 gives 4.5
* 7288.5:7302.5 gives 1.3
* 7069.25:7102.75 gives 6.5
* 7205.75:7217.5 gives 4.1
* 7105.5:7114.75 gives 2.4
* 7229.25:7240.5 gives 3.2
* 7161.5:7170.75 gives 3.2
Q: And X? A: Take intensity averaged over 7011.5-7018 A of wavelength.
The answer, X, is 47.5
